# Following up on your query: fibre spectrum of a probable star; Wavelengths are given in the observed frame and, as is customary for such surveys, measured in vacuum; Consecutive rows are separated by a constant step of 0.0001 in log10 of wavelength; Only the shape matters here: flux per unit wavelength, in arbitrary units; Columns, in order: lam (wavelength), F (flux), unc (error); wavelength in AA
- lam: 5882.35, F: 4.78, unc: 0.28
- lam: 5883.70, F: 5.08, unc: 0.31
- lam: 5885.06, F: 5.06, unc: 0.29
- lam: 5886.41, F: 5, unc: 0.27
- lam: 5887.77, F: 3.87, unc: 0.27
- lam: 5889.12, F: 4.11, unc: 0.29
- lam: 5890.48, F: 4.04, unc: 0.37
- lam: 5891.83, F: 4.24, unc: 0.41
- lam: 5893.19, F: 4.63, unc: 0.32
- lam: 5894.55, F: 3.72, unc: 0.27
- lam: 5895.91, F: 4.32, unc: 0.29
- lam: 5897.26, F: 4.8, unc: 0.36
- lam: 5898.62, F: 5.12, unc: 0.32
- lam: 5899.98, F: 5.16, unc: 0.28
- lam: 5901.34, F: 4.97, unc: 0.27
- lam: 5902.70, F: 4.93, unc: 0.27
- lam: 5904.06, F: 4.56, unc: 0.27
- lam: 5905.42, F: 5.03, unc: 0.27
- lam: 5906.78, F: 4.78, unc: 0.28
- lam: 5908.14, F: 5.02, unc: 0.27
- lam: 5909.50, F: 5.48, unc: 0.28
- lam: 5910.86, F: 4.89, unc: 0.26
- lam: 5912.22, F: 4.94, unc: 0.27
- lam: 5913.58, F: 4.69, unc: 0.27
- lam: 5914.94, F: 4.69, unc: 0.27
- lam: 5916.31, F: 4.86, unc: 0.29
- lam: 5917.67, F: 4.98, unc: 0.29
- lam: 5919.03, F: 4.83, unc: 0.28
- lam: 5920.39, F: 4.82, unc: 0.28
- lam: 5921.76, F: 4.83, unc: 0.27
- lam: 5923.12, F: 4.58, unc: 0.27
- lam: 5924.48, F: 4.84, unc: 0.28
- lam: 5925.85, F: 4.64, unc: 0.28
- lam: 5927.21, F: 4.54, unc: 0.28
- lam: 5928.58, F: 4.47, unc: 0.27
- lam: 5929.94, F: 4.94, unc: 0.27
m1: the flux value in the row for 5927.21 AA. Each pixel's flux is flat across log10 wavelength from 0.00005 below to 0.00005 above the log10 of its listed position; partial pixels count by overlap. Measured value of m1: 4.54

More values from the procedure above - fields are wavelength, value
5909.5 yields 5.48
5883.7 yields 5.08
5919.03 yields 4.83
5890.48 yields 4.04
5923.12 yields 4.58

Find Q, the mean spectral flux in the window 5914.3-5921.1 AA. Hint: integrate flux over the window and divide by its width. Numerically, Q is 4.83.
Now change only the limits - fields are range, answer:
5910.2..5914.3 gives 4.84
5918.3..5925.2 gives 4.78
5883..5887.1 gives 5.04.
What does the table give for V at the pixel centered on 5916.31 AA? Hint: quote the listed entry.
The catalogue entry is 4.86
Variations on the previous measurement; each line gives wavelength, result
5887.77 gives 3.87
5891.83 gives 4.24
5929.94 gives 4.94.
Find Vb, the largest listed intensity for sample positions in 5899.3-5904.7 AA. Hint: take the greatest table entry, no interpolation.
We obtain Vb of 5.16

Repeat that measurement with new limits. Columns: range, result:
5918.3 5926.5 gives 4.84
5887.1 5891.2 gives 4.11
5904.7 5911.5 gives 5.48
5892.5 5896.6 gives 4.63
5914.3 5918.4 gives 4.98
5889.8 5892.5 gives 4.24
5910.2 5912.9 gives 4.94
